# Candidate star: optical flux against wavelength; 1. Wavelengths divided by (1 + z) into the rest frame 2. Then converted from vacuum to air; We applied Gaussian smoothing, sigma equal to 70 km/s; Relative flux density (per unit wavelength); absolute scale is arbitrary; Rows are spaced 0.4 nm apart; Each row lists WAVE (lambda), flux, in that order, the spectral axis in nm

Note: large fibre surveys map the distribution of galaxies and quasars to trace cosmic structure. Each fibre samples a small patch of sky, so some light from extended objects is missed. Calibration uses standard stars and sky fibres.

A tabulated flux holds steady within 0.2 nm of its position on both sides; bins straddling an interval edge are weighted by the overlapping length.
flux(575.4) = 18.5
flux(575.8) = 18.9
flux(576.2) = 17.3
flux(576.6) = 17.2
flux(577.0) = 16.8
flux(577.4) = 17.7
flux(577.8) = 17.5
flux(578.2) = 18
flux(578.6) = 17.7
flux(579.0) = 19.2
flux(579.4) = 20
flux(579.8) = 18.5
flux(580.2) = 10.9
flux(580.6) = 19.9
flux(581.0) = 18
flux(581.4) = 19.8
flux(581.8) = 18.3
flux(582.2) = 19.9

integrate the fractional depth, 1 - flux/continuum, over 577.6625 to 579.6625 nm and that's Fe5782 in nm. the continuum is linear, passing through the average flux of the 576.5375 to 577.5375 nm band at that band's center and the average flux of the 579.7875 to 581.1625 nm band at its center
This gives -0.19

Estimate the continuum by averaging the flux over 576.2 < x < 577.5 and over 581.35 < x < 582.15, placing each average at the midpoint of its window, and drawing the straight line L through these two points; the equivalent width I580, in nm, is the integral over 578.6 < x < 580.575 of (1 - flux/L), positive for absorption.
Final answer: 0.08 nm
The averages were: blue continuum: 17.2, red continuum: 19.1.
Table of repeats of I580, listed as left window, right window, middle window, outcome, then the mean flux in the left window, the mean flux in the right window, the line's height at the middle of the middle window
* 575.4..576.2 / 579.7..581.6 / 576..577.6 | 0.08 nm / 18.4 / 17.4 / 18.2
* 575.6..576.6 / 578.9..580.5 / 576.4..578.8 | 0.02 nm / 17.9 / 17.2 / 17.6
